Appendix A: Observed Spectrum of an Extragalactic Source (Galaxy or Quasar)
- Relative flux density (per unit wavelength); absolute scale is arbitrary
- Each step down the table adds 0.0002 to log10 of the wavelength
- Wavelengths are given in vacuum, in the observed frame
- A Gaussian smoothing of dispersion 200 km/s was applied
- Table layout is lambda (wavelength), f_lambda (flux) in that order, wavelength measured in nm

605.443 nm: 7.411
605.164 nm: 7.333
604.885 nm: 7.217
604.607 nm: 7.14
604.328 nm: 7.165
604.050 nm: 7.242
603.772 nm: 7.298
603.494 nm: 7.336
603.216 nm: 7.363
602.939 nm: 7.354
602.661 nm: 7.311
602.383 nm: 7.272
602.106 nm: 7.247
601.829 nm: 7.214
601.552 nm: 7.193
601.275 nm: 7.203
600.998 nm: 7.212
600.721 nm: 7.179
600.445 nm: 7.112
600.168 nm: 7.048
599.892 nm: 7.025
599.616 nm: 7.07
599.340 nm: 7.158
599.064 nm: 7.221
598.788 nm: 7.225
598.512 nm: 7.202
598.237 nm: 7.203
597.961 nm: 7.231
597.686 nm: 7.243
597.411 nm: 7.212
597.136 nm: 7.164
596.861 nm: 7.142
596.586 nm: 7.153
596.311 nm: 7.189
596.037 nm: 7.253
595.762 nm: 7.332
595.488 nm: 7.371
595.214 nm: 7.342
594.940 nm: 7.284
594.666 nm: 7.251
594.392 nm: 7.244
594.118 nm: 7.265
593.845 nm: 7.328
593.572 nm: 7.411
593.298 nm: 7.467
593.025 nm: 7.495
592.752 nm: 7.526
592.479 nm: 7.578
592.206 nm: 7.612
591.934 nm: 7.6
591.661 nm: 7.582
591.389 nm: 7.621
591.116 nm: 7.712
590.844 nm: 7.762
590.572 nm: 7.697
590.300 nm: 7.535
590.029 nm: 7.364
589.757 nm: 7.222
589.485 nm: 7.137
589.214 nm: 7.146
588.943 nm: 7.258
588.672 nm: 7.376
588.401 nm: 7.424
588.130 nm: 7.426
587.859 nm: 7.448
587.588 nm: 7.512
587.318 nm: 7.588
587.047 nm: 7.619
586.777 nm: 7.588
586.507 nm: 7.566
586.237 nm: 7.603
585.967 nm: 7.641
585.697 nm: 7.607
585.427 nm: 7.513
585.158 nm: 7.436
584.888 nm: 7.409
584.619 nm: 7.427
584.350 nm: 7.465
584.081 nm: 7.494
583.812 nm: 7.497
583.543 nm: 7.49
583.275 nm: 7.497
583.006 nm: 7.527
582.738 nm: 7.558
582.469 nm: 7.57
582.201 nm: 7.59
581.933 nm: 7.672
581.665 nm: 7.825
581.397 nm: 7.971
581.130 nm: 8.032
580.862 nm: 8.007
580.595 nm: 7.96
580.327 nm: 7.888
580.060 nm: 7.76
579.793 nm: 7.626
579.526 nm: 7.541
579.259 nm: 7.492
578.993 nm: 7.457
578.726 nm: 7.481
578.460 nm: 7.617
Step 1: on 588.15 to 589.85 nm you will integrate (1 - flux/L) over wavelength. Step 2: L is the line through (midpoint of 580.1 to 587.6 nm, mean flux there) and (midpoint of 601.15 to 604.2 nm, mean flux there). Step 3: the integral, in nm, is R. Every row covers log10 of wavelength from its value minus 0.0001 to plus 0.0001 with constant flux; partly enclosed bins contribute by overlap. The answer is 0.059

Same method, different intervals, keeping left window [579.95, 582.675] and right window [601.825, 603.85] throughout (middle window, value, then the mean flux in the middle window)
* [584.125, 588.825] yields 0.12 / 7.51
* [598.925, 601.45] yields 0.08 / 7.14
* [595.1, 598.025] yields 0.09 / 7.24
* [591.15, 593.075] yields -0.01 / 7.58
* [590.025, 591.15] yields -0.01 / 7.64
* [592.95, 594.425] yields 0.03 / 7.37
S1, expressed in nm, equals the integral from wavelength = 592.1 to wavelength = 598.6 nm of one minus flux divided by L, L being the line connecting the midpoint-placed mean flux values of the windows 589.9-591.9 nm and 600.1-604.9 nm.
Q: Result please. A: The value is 0.13 nm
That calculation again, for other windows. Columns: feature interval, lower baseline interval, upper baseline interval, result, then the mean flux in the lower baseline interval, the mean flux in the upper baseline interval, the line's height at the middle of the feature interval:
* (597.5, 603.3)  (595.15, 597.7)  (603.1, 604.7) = 0.036 nm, 7.24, 7.26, 7.25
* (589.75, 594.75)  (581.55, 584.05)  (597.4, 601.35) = -0.105 nm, 7.57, 7.17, 7.34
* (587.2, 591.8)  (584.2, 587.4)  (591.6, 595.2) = 0.015 nm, 7.54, 7.43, 7.48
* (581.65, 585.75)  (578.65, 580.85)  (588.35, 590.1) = -0.012 nm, 7.68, 7.27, 7.5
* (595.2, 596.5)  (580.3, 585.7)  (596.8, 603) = 0.002 nm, 7.63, 7.19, 7.3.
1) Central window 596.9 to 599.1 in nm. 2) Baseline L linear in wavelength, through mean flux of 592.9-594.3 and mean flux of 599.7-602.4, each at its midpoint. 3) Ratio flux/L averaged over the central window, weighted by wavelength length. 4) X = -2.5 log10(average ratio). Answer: 0.01 mag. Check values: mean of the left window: 7.39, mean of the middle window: 7.21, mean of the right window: 7.17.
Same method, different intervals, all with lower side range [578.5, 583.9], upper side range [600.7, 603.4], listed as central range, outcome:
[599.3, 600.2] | 0.03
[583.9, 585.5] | 0.02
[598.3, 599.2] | 0.02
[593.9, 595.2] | 0.02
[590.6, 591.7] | -0.03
